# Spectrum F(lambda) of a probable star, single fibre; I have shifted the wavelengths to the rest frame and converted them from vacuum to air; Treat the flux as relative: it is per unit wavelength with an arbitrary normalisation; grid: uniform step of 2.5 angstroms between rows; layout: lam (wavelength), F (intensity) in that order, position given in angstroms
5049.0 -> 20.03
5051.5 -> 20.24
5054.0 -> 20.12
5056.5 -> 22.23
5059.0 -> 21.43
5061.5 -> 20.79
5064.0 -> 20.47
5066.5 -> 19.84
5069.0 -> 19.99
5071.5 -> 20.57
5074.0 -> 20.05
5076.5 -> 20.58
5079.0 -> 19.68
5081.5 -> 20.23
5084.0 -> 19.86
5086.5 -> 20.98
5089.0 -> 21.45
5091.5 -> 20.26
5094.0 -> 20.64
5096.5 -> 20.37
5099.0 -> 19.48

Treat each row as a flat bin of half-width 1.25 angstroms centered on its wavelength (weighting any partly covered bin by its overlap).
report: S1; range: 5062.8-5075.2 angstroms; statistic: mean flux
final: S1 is 20.2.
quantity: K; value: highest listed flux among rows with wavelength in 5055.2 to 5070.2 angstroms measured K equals 22.23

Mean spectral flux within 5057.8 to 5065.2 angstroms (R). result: 20.9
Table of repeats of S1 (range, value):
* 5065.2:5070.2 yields 19.9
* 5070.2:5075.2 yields 20.3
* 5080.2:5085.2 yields 20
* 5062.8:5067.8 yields 20.2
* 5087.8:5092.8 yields 20.8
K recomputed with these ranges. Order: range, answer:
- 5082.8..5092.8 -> 21.45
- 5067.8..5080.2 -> 20.58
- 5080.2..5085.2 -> 20.23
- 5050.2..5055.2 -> 20.24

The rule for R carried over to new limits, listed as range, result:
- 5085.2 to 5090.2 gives 21.2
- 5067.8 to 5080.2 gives 20.2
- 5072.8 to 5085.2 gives 20.1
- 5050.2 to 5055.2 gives 20.2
